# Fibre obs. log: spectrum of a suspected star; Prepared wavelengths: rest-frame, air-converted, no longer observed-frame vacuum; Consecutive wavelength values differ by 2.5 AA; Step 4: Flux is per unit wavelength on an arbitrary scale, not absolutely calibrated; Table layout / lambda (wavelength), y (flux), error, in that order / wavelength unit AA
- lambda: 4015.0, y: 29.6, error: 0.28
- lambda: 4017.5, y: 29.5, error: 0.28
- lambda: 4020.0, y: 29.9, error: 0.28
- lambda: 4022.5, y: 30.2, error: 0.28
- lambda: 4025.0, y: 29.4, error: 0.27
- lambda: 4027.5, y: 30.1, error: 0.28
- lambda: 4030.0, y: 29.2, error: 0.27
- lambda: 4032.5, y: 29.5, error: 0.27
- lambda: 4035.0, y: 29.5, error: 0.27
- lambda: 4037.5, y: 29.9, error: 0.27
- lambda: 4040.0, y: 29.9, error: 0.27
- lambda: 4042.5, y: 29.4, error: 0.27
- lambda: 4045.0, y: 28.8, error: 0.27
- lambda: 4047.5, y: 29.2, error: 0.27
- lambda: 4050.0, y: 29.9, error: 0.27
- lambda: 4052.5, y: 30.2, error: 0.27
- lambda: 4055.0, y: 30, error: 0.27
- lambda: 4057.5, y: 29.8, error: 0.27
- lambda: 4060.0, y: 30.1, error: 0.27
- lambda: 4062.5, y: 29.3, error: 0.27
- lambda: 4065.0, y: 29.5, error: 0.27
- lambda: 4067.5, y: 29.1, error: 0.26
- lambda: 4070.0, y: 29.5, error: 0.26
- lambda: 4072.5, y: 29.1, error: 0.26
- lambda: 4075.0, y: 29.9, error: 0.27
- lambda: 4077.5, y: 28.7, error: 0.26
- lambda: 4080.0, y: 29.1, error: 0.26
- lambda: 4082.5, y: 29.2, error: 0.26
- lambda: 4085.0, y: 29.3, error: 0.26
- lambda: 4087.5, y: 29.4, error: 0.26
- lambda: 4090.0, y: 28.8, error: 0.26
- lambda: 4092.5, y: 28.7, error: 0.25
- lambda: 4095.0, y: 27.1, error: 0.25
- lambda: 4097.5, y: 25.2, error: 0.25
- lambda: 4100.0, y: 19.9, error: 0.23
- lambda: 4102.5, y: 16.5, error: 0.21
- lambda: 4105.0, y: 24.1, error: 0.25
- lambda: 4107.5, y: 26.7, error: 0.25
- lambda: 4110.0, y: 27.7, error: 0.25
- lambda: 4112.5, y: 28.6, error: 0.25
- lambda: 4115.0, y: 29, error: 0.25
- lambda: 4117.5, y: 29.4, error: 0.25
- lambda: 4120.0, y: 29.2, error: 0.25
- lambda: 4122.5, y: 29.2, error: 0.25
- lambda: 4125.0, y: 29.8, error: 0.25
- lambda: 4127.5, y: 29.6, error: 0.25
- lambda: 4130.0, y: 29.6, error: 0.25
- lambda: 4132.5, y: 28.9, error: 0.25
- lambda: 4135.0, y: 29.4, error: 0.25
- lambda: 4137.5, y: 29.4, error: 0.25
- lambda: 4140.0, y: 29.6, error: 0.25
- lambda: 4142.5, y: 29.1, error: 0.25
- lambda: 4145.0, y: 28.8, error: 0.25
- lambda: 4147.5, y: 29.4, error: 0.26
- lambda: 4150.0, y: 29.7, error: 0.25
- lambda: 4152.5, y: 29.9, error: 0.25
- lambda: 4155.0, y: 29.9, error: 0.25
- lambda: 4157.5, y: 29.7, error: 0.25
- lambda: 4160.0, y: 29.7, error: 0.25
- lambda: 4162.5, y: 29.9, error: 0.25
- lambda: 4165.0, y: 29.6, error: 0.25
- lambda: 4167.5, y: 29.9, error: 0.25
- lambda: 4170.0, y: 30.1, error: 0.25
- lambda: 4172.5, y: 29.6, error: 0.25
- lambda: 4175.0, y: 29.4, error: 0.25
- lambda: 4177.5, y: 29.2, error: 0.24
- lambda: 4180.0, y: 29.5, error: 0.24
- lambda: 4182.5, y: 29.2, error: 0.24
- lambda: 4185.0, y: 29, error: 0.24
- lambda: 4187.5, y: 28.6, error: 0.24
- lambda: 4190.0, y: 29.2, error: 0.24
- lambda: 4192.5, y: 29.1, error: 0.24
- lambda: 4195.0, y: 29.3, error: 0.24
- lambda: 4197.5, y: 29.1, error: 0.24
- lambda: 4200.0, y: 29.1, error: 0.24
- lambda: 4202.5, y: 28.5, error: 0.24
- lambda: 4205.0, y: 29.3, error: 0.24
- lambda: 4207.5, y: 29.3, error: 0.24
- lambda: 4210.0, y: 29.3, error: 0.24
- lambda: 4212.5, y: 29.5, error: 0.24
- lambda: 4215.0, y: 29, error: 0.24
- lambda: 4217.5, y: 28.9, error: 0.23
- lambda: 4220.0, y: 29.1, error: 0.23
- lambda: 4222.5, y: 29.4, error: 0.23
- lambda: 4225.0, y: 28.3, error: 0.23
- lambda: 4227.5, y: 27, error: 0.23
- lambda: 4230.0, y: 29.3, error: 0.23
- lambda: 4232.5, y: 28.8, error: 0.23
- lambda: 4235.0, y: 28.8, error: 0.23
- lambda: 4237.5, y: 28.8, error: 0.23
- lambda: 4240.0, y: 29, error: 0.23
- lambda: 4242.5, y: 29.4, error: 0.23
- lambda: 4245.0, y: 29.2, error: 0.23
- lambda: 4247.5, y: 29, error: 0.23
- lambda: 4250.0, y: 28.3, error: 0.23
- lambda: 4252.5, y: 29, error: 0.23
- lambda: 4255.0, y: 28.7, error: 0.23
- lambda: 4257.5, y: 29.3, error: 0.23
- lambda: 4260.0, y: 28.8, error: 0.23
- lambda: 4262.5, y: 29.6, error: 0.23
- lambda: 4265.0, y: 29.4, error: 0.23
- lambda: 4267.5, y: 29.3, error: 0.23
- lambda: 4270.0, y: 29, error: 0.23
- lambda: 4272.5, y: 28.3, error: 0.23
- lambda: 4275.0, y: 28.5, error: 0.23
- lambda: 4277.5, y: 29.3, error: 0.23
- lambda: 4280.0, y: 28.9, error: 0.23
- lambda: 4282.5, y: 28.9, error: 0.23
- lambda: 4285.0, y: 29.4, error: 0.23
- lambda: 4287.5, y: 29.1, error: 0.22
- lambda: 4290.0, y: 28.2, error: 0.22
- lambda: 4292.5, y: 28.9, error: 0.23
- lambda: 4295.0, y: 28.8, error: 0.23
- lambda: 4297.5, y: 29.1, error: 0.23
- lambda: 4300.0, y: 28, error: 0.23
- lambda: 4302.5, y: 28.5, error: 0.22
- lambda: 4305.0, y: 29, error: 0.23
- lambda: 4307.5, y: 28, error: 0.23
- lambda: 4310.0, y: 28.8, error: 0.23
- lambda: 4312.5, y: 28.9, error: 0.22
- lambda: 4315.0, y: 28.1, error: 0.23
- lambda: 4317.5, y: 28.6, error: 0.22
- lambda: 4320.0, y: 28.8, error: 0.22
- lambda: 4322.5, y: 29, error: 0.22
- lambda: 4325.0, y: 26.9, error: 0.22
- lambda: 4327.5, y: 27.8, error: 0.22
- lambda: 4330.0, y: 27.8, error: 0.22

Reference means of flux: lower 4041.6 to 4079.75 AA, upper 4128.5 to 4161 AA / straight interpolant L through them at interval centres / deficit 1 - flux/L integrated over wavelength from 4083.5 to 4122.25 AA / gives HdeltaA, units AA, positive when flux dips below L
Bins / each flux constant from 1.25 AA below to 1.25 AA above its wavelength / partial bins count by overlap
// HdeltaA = 3.6 AA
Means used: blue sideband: 29.5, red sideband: 29.5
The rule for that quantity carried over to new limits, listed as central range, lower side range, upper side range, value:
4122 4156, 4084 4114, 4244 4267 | -3.4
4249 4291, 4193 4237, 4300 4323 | -0.3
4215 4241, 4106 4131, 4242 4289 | 0.2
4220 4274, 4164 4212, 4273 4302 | 0.2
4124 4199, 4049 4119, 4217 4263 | -2.7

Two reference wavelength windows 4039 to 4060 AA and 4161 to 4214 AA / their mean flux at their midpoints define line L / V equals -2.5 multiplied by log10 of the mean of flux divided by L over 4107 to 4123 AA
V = 0.03 mag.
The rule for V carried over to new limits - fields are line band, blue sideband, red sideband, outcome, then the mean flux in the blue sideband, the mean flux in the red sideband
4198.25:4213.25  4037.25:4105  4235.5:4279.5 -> -0.01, 28.3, 29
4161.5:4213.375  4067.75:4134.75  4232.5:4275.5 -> -0.03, 27.8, 29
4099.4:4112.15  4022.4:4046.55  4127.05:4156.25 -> 0.24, 29.6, 29.4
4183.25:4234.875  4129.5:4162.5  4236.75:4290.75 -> 0.01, 29.5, 29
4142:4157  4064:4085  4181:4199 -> -0.01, 29.3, 29.1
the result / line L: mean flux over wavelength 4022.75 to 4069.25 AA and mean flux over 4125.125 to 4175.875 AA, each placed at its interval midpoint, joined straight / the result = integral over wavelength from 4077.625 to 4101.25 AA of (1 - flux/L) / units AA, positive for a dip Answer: 1.7 AA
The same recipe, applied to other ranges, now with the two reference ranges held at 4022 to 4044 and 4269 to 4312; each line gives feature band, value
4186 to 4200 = 0.01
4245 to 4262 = -0.02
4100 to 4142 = 2.34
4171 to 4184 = -0.11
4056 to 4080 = 0.08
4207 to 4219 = -0.07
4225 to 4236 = 0.19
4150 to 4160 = -0.20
